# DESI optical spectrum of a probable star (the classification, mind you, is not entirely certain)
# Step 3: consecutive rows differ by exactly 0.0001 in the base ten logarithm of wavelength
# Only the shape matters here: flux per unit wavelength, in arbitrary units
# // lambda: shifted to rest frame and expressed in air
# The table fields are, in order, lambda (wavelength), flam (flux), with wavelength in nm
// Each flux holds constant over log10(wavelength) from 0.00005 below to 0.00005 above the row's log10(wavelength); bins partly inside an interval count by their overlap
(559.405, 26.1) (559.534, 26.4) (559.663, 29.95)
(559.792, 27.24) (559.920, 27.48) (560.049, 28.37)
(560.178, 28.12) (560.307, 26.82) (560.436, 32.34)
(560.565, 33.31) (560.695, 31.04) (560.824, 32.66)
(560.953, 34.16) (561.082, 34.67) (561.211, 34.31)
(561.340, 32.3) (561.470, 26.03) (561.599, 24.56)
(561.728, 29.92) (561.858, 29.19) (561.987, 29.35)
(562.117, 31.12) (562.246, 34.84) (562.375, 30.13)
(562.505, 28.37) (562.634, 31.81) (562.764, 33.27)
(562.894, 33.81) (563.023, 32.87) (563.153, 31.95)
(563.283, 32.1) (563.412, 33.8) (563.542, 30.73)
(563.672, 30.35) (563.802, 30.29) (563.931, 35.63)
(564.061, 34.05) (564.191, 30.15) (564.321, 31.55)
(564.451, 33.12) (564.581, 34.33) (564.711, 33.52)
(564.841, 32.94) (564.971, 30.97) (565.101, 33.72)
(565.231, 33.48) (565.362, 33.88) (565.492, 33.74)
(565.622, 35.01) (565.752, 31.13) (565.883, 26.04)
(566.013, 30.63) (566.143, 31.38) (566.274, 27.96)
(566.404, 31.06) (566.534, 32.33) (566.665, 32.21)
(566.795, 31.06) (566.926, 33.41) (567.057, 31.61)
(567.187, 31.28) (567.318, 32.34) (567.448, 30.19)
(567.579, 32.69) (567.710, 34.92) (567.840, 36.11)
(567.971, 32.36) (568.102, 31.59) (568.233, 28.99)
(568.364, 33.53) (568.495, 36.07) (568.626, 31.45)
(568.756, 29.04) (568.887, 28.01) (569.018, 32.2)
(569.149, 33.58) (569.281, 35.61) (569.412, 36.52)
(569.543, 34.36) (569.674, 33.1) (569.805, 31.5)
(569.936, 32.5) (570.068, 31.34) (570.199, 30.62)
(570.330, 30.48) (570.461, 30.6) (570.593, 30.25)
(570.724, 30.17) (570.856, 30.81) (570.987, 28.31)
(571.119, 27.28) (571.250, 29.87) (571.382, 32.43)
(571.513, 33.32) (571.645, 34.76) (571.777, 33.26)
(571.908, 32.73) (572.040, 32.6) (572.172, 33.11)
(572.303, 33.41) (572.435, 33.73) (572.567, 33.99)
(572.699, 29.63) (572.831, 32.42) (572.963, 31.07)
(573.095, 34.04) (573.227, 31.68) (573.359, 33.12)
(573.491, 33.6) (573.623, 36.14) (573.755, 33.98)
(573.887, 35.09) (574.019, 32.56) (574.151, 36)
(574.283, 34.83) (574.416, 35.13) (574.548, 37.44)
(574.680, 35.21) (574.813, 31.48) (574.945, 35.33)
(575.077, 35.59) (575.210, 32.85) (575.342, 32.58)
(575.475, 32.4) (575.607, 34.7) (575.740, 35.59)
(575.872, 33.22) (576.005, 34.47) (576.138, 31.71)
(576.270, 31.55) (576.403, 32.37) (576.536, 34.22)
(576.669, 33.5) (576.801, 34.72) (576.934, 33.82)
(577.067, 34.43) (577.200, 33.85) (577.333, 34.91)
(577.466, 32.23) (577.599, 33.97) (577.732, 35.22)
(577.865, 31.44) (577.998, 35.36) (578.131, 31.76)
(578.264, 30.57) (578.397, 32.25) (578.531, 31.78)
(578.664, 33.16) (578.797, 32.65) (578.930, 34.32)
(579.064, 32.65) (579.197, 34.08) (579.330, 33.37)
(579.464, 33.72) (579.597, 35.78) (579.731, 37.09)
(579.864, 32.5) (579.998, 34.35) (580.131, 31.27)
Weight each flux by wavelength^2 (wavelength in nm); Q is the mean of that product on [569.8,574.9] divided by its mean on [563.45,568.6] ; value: 1.0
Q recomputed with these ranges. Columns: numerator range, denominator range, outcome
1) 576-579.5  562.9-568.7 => 1.07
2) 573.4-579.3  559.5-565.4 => 1.13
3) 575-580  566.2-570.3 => 1.07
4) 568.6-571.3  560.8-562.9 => 1.04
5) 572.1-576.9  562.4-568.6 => 1.08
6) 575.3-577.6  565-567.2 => 1.10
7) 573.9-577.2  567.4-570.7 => 1.08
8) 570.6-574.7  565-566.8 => 1.06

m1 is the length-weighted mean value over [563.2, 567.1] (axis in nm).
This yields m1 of 32.1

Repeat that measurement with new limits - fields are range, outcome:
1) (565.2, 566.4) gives 31.4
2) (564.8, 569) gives 31.9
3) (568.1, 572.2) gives 31.9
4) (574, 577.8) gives 34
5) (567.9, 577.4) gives 32.9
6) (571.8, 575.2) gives 33.7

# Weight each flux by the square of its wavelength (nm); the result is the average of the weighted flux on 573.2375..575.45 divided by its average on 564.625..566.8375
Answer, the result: 1.11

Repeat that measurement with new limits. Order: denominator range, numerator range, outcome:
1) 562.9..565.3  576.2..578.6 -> 1.07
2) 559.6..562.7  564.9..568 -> 1.08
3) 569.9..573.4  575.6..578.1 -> 1.08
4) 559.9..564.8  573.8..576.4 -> 1.13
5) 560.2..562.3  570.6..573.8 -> 1.08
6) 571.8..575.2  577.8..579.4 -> 0.99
